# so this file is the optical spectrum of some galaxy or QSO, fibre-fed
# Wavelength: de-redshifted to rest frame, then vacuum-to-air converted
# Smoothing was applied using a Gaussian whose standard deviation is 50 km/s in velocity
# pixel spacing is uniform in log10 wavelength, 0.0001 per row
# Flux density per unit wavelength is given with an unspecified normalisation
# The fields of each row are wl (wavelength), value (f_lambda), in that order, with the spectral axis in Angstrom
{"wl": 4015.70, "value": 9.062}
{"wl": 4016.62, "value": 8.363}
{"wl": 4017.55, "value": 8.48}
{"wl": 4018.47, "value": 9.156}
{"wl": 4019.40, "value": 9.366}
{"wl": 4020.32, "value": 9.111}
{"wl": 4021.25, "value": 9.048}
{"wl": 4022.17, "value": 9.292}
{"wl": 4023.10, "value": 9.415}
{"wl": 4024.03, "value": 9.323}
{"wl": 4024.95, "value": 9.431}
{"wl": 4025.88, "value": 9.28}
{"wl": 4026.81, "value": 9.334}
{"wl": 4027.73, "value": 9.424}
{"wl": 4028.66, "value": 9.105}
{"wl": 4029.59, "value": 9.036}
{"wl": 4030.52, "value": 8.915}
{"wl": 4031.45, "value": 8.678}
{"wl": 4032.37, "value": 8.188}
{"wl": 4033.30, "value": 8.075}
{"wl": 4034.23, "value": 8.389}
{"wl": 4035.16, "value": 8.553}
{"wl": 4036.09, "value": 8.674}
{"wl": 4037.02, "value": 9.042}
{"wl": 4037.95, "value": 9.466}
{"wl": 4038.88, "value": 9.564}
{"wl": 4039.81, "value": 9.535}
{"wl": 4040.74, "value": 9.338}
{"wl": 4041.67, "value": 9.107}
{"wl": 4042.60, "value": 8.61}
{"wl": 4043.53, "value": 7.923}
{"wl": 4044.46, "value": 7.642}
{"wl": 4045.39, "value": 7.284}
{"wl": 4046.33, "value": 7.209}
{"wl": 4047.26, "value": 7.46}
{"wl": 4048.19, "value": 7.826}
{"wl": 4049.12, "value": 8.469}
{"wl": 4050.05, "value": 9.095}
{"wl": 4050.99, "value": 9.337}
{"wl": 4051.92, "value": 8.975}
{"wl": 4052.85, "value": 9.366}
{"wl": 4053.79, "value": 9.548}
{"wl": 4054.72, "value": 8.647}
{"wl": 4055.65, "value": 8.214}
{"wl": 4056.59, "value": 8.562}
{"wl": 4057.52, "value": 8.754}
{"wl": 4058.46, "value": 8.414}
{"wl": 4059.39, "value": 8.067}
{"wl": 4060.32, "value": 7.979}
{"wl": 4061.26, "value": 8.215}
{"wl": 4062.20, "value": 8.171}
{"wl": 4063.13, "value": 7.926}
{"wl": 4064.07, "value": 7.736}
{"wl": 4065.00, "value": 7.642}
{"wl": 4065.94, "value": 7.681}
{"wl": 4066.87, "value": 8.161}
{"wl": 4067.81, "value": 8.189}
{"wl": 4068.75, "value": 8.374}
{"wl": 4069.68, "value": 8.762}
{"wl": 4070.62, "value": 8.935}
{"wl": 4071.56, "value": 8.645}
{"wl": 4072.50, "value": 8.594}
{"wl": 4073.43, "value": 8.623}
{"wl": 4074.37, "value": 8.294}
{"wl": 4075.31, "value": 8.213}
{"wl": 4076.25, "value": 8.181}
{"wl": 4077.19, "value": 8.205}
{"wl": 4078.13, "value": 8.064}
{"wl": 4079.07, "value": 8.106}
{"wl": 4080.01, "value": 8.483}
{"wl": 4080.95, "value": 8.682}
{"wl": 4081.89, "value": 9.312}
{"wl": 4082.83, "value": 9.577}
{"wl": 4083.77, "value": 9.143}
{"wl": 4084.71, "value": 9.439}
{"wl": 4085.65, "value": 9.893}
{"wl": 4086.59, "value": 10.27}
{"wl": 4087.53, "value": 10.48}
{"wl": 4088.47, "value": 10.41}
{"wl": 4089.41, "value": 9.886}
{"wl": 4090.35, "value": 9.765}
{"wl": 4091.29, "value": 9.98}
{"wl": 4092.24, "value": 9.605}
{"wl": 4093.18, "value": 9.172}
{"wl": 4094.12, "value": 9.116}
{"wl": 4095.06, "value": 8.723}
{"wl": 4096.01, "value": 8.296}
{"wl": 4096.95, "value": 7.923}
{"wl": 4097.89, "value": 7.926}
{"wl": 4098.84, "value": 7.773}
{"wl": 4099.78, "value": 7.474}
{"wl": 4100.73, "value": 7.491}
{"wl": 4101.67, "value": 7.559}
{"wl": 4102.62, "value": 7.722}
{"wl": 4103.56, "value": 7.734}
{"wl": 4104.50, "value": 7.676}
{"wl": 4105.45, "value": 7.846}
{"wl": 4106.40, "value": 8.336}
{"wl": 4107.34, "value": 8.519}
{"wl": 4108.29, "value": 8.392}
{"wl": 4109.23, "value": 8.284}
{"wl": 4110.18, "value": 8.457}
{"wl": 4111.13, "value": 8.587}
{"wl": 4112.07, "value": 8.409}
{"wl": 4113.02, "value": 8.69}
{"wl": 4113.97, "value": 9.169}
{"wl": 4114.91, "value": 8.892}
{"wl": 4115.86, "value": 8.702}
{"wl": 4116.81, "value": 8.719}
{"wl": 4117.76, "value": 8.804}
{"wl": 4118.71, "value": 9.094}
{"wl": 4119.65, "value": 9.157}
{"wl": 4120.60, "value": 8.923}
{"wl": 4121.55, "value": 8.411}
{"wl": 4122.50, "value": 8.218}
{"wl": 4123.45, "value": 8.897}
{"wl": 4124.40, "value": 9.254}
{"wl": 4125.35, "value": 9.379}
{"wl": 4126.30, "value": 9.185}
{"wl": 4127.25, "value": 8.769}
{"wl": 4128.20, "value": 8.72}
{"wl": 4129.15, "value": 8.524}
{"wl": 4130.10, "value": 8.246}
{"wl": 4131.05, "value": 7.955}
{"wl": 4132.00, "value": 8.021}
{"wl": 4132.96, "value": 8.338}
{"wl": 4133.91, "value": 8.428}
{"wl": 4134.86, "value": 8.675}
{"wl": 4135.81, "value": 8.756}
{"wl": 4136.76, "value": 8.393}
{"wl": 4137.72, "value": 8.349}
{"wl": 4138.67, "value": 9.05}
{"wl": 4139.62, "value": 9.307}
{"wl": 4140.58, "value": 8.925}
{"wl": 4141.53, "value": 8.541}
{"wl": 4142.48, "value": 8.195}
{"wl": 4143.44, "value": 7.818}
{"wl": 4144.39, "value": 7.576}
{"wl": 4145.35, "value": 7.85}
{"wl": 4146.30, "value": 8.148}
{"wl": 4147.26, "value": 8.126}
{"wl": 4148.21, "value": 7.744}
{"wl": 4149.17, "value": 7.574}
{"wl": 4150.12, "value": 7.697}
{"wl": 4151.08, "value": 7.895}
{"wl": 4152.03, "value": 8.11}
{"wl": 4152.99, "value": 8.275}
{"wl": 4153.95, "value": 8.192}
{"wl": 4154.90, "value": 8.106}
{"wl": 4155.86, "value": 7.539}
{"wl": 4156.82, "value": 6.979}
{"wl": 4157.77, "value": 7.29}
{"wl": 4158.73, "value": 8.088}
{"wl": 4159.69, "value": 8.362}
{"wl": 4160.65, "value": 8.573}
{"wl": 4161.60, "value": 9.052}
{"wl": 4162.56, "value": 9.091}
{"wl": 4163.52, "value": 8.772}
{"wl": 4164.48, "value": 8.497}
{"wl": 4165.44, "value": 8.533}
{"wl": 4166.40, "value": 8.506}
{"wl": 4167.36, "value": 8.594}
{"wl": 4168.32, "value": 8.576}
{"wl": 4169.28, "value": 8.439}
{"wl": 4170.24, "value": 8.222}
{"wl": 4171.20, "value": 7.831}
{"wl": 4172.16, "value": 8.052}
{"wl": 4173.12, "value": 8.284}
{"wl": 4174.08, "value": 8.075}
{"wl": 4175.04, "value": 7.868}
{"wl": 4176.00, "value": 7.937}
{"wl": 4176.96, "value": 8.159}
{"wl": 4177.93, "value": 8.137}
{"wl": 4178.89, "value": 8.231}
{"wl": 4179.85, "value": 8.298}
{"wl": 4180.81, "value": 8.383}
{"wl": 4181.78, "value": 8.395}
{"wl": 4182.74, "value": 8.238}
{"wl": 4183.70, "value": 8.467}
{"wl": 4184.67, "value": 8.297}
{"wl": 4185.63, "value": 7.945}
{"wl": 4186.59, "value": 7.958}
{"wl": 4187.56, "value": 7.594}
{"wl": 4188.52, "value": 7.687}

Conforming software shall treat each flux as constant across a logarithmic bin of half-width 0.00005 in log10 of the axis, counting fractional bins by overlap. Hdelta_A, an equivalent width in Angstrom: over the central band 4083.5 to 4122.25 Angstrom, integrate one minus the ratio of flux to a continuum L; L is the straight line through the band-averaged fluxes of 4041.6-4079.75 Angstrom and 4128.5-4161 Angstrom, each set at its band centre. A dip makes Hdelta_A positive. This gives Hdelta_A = -2.4 Angstrom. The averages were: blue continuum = 8.31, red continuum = 8.17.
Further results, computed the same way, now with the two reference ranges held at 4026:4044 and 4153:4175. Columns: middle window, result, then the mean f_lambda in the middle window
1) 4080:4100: -1.3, 9.19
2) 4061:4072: 0.7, 8.2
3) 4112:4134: -0.7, 8.71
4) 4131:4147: 0.0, 8.38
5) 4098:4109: 0.9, 7.88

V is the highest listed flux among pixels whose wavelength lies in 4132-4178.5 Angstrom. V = 9.307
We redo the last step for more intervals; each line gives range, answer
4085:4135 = 10.48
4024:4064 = 9.564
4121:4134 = 9.379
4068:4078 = 8.935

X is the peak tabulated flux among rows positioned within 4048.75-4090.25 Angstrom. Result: 10.48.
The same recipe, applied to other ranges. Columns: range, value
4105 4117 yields 9.169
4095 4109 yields 8.723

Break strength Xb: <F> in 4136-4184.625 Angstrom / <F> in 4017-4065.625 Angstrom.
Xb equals 0.95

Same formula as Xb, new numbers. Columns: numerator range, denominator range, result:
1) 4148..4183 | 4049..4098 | 0.93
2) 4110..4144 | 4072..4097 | 0.96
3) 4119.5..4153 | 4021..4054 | 0.96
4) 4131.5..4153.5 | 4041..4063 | 0.98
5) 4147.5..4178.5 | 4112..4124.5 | 0.93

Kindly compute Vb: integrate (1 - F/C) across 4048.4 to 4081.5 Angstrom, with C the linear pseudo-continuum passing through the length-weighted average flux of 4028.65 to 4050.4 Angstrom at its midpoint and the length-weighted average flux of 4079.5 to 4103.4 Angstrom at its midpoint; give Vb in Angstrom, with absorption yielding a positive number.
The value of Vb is 1.1 Angstrom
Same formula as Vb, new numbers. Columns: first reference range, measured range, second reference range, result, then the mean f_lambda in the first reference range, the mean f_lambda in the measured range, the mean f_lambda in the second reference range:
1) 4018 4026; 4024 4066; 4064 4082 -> 1.2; 9.27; 8.59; 8.34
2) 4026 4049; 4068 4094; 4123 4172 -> -1.7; 8.61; 9.07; 8.35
